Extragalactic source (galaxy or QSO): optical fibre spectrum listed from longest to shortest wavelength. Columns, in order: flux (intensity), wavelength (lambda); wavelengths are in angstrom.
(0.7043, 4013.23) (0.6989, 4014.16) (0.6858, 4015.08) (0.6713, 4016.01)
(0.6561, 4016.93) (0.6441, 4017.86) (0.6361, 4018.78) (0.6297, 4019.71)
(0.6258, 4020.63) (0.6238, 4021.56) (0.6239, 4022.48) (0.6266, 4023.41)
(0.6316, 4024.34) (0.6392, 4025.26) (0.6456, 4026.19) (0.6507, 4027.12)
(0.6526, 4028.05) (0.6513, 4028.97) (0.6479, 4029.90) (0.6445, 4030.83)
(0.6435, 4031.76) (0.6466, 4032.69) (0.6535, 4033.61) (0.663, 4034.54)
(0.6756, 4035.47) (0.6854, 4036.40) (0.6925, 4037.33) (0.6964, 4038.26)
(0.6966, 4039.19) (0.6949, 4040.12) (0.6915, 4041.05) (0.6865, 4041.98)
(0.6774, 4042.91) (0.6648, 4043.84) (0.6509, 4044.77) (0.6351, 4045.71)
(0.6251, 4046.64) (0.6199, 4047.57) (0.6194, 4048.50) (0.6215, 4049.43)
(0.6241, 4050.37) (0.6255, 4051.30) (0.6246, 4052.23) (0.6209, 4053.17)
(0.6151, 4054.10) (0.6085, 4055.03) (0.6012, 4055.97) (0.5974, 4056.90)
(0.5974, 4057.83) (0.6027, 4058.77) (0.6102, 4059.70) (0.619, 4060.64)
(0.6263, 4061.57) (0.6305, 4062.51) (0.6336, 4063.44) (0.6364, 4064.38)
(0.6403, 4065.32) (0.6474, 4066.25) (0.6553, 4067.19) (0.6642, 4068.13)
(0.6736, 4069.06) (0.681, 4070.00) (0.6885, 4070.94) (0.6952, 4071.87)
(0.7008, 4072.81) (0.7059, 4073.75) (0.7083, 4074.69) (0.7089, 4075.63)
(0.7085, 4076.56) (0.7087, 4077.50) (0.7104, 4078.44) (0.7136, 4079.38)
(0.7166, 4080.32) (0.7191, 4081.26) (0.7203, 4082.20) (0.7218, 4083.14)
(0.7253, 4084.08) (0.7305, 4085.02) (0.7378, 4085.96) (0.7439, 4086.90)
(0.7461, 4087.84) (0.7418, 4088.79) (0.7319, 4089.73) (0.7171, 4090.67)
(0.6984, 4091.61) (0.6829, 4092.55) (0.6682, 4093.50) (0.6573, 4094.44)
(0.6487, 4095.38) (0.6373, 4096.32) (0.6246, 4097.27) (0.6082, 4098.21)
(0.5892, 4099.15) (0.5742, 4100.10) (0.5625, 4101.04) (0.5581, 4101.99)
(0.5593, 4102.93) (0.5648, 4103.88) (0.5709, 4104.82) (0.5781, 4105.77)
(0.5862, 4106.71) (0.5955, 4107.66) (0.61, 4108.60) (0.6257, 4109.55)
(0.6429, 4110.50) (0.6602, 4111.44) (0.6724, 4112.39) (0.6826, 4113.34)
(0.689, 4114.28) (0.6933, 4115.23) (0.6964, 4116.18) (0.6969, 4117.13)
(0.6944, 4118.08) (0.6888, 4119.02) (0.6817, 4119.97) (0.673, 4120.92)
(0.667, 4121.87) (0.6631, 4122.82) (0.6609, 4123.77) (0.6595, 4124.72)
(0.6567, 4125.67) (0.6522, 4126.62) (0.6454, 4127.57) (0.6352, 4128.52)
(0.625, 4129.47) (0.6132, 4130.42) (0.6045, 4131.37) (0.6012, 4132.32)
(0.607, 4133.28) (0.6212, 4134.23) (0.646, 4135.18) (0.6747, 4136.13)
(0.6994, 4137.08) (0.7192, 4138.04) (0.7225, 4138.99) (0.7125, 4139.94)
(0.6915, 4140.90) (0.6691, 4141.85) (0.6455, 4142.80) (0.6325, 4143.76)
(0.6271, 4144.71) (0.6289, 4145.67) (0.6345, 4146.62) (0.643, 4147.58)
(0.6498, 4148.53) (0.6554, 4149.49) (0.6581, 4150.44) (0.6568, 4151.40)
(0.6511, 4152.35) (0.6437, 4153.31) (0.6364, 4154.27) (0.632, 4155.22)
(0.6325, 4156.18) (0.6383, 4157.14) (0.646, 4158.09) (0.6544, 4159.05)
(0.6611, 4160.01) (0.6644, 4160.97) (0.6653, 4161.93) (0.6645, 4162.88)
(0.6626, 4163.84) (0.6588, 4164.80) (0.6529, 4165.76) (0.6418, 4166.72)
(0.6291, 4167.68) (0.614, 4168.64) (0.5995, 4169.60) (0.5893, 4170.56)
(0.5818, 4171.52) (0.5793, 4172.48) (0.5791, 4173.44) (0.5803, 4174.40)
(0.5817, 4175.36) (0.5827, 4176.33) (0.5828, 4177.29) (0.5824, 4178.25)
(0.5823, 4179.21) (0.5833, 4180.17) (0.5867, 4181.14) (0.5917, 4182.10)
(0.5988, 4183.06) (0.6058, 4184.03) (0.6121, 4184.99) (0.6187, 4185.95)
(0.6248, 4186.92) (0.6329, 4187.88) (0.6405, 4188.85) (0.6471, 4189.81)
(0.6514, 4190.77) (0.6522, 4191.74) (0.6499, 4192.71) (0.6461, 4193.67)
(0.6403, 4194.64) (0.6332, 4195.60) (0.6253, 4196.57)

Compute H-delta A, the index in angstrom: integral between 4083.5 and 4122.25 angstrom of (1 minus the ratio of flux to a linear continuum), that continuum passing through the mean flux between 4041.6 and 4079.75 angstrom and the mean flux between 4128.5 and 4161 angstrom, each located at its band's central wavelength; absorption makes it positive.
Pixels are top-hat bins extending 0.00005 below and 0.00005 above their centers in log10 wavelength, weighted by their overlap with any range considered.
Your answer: -0.38 angstrom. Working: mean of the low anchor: 0.651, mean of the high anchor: 0.649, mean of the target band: 0.657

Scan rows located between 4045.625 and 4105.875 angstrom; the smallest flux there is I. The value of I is 0.5581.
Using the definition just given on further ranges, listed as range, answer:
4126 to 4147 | 0.6012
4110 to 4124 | 0.6429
